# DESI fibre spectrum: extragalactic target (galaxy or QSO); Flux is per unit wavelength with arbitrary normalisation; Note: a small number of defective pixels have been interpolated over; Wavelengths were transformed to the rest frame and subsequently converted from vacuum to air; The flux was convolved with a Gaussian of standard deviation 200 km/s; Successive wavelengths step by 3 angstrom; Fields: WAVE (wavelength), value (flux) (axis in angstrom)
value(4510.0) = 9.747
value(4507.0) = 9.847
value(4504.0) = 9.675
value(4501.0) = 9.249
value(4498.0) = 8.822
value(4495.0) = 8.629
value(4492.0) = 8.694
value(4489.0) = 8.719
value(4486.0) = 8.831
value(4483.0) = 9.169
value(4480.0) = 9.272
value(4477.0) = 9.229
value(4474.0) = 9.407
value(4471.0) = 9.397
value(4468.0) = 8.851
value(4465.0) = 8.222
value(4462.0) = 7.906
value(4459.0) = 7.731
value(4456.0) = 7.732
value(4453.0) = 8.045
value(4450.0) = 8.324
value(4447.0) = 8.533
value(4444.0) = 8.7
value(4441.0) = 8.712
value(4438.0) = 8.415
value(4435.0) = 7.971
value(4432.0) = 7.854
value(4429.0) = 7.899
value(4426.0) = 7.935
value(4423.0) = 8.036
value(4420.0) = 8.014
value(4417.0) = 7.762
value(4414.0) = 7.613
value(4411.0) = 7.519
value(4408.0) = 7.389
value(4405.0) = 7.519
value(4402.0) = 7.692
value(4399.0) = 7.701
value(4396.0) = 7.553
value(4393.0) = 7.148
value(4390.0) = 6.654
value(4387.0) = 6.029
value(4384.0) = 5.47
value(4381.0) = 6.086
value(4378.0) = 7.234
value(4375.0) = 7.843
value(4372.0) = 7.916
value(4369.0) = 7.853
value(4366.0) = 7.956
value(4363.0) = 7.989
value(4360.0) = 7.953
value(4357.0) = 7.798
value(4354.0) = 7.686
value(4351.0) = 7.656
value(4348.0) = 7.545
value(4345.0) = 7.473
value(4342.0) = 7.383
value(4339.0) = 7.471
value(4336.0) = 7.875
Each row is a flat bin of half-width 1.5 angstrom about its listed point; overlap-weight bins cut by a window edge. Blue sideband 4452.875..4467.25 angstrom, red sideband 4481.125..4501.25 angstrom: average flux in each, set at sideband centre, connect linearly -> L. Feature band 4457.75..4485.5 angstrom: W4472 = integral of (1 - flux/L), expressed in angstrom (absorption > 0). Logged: -1.69 angstrom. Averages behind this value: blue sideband 7.96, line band 8.81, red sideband 8.86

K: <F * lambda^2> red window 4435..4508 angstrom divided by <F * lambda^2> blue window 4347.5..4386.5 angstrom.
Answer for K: 1.23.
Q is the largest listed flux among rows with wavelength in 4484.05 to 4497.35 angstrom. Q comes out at 8.831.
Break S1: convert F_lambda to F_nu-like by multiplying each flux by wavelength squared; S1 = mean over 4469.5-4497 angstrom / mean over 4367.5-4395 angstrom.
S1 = 1.37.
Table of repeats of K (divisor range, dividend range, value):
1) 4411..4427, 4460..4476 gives 1.14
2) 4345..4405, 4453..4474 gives 1.18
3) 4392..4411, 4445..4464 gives 1.10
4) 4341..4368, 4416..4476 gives 1.12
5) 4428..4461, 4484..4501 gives 1.10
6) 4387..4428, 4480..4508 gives 1.25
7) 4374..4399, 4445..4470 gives 1.25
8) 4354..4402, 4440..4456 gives 1.19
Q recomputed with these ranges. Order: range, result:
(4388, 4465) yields 8.712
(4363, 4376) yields 7.989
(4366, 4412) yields 7.956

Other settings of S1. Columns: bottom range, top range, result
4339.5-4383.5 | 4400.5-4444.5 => 1.08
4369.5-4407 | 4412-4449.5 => 1.17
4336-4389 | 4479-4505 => 1.29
